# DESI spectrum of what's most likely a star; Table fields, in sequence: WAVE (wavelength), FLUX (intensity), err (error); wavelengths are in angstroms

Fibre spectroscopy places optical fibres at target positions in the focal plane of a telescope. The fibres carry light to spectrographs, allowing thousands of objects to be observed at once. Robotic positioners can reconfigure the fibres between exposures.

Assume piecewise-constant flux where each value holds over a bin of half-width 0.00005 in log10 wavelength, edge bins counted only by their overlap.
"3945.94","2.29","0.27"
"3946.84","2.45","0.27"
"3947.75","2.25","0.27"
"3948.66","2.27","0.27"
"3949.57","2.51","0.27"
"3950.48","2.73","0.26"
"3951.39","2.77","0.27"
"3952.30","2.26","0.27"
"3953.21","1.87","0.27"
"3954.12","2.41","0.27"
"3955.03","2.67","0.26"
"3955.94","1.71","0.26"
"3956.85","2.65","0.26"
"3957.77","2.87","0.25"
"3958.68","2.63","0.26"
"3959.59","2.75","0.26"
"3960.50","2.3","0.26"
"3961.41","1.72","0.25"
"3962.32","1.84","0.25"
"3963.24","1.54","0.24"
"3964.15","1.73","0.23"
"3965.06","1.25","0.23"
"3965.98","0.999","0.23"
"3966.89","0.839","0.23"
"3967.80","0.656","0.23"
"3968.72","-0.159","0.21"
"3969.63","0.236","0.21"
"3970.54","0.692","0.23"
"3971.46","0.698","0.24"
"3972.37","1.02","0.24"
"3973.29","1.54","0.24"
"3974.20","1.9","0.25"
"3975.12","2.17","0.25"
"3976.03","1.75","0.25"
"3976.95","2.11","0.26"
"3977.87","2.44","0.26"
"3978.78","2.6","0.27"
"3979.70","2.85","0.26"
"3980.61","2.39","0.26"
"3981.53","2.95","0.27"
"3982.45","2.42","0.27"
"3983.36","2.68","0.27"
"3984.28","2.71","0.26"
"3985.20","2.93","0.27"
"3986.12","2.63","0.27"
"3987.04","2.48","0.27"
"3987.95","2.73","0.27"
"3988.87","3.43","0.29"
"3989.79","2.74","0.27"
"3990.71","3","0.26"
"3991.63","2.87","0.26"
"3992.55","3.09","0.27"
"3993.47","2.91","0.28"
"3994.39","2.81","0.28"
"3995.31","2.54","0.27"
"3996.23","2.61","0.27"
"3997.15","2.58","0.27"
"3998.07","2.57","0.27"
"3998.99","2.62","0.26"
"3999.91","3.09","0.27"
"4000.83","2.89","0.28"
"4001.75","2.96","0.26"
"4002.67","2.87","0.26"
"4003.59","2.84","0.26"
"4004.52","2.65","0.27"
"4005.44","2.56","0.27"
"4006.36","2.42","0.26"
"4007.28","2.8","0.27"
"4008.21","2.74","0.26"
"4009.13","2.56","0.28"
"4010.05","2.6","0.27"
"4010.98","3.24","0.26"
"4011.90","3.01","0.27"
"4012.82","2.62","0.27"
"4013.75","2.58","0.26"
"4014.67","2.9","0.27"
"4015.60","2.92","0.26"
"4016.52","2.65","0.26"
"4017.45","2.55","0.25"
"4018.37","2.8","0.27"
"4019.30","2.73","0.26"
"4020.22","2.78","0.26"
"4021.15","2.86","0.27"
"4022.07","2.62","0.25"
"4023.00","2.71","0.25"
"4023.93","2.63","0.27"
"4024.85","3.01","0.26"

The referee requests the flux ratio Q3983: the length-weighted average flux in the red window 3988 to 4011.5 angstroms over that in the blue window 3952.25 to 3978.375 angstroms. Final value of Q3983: 1.66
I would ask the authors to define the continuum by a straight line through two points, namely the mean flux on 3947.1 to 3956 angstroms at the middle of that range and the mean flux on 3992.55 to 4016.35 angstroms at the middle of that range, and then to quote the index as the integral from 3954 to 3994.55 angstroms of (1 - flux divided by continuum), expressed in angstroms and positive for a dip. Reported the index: 7.1 angstroms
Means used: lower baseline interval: 2.38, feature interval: 2.11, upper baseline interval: 2.76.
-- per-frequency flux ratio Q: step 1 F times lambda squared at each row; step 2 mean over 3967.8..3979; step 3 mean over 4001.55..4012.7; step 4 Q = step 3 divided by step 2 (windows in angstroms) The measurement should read 2.06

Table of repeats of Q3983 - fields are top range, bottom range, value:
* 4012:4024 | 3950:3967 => 1.30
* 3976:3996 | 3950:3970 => 1.47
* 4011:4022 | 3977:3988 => 1.06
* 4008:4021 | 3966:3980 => 1.98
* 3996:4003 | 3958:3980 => 1.75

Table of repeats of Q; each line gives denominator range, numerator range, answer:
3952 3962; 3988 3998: 1.23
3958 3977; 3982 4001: 1.95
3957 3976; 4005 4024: 1.88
